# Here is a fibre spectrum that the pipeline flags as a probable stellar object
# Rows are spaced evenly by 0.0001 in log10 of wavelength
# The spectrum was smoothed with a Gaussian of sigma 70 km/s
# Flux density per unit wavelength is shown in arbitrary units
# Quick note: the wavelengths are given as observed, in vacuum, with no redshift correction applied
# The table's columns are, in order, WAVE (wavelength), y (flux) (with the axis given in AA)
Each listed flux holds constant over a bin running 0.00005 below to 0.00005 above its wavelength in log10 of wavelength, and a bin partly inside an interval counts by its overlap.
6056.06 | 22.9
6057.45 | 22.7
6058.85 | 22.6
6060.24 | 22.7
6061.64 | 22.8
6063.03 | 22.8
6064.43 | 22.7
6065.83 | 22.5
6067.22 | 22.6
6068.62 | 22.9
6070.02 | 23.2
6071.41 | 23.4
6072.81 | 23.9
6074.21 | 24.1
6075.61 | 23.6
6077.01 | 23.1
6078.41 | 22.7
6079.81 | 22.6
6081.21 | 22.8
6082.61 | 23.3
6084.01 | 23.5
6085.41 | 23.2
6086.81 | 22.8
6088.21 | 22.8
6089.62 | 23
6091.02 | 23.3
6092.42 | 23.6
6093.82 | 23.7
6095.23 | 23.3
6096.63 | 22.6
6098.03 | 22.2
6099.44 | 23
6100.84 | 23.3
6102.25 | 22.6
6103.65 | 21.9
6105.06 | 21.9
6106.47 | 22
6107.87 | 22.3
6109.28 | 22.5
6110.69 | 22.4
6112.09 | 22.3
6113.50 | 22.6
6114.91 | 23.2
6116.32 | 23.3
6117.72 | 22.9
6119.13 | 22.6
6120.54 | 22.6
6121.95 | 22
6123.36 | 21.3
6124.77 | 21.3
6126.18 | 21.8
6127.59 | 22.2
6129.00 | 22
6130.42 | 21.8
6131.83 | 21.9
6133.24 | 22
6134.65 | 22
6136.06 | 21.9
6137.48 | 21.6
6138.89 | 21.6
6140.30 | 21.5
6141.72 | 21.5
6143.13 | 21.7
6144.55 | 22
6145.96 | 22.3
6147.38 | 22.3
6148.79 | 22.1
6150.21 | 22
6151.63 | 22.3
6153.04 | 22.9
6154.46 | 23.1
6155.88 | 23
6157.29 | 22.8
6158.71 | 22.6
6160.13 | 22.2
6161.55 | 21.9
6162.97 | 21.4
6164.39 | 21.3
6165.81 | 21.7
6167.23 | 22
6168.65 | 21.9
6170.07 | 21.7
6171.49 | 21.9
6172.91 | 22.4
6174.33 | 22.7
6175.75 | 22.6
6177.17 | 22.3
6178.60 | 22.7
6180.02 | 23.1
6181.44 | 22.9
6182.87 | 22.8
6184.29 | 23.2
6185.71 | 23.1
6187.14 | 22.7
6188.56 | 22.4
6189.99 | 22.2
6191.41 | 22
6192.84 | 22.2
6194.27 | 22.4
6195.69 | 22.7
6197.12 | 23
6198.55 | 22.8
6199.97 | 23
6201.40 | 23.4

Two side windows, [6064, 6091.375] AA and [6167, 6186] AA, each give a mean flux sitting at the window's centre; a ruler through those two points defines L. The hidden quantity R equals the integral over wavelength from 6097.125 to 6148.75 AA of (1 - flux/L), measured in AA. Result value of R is 1.5 AA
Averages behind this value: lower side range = 23.1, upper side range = 22.5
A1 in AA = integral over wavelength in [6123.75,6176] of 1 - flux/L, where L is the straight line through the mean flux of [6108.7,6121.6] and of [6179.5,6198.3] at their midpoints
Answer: 1.48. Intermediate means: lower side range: 22.7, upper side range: 22.7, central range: 22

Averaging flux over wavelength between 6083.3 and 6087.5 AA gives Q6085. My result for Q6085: 23.2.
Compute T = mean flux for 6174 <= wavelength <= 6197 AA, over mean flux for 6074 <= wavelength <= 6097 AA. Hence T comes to 1.0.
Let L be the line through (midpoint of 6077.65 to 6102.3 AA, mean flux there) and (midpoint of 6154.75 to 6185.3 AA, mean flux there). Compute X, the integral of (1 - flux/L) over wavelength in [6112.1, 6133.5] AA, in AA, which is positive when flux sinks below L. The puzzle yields 0.5 AA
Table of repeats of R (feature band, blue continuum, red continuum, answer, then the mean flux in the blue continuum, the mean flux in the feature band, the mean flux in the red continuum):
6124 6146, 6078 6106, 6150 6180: 0.71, 22.9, 21.8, 22.3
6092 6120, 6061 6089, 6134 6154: -0.15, 23.1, 22.7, 22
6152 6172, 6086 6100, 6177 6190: 0.58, 23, 22.2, 22.8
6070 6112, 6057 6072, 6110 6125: -0.57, 22.8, 22.9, 22.5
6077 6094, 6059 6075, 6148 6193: -0.12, 23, 23.1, 22.4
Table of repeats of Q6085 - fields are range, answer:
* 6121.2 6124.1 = 21.7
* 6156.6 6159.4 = 22.7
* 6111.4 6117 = 22.8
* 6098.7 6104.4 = 22.7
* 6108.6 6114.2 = 22.5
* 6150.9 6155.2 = 22.8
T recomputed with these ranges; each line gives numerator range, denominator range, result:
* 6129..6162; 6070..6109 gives 0.96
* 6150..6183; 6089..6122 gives 0.98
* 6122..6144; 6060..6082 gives 0.94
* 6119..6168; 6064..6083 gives 0.95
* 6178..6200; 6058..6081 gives 0.99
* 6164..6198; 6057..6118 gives 0.98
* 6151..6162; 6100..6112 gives 1.01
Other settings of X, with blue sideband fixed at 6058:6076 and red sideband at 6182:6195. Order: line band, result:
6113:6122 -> 0.0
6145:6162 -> 0.2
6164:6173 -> 0.3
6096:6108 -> 0.3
